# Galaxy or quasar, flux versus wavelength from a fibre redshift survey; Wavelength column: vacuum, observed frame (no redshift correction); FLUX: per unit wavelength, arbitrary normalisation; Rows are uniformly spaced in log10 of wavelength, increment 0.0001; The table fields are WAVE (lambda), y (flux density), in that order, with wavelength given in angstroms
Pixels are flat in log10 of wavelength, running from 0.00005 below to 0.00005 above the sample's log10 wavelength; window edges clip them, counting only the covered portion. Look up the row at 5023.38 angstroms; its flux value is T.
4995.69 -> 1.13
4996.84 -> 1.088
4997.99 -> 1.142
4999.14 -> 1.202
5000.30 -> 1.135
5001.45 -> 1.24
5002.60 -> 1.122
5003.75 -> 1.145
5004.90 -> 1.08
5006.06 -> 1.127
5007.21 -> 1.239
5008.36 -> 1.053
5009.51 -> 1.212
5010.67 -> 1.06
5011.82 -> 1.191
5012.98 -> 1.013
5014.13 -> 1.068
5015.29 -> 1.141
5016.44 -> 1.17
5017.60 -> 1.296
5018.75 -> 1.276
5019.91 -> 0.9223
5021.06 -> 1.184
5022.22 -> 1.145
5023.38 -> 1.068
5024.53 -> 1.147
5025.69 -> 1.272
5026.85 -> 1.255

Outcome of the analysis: 1.068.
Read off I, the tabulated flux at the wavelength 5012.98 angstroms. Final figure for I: 1.013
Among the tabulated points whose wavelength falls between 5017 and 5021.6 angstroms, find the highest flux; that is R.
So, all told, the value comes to 1.296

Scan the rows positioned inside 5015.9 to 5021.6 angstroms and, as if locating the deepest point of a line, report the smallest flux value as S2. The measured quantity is 0.9223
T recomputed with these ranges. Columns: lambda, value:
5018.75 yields 1.276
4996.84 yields 1.088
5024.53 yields 1.147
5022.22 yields 1.145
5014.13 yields 1.068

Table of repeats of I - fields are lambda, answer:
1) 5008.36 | 1.053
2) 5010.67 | 1.06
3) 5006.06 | 1.127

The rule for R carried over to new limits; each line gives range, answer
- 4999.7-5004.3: 1.24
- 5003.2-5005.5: 1.145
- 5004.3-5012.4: 1.239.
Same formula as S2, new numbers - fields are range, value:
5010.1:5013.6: 1.013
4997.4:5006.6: 1.08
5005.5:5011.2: 1.053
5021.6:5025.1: 1.068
